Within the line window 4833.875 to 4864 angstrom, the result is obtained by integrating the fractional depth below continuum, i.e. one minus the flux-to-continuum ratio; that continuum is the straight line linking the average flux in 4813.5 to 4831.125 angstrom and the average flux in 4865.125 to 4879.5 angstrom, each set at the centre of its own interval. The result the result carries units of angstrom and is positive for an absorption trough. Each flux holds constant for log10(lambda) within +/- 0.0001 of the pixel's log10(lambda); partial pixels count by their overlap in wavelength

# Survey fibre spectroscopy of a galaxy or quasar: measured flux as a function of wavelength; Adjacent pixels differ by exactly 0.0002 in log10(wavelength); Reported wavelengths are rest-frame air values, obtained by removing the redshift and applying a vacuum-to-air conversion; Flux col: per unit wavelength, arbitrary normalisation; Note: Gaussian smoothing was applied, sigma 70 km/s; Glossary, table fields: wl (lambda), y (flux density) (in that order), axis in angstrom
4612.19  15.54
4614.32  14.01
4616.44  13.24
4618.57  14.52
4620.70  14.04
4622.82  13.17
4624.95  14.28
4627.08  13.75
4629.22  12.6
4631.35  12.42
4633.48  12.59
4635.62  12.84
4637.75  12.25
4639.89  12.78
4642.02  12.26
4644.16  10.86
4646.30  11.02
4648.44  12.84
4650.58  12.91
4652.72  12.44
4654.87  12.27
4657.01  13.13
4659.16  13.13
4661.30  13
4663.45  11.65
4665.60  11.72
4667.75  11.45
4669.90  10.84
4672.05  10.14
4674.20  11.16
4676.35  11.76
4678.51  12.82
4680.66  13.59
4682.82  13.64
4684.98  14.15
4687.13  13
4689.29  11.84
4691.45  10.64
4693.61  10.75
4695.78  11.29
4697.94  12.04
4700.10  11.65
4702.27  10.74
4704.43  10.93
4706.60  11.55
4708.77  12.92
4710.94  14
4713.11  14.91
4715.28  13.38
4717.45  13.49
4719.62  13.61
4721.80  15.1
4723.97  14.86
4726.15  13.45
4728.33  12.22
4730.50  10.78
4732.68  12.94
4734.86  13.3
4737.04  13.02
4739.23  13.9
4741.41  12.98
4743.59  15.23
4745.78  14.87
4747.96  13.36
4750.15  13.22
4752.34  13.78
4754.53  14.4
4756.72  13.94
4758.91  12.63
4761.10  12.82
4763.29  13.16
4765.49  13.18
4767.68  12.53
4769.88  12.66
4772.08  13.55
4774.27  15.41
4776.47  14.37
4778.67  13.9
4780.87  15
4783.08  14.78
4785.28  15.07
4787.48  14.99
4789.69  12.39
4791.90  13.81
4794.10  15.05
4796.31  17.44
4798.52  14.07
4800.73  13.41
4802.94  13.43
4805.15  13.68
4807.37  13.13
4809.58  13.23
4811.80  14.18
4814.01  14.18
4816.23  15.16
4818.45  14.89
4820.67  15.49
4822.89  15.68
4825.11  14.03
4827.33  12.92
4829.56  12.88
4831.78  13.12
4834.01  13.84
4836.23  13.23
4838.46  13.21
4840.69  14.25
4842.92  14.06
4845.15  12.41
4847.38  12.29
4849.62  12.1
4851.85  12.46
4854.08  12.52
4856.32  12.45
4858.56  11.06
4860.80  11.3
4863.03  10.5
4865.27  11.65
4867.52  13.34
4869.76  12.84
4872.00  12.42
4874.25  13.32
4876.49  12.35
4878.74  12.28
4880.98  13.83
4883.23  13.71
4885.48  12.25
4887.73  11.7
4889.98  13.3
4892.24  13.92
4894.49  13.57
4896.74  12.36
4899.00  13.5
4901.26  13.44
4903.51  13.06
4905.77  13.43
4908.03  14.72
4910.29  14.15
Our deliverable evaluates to 2.2 angstrom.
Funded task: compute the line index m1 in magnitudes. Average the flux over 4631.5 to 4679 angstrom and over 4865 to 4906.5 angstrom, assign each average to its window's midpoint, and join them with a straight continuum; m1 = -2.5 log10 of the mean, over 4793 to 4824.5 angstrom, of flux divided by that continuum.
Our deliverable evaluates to -0.15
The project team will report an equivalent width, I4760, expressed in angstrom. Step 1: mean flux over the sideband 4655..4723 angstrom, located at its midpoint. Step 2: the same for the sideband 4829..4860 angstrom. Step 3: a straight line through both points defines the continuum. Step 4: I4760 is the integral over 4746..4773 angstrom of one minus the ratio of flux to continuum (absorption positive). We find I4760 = -1.56 angstrom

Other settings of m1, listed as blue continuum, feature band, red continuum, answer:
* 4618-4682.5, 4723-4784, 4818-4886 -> -0.07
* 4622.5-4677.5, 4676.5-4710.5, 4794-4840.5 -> 0.05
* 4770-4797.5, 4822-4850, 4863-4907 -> 0.03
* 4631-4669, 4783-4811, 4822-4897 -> -0.12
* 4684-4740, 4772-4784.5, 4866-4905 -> -0.14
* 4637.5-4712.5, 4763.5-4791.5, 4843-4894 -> -0.14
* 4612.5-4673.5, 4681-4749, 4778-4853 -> 0.02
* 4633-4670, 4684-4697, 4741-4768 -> 0.07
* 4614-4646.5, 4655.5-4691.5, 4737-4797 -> 0.09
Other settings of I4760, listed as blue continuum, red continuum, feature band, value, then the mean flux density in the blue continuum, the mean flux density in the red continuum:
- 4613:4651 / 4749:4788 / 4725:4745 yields 0.72 angstrom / 12.9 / 13.8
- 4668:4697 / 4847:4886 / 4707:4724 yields -2.61 angstrom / 12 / 12.4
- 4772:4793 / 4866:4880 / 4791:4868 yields 0.57 angstrom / 14.4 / 12.7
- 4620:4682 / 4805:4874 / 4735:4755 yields -1.62 angstrom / 12.4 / 13.2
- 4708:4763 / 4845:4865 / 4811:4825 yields -2.82 angstrom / 13.6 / 11.9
